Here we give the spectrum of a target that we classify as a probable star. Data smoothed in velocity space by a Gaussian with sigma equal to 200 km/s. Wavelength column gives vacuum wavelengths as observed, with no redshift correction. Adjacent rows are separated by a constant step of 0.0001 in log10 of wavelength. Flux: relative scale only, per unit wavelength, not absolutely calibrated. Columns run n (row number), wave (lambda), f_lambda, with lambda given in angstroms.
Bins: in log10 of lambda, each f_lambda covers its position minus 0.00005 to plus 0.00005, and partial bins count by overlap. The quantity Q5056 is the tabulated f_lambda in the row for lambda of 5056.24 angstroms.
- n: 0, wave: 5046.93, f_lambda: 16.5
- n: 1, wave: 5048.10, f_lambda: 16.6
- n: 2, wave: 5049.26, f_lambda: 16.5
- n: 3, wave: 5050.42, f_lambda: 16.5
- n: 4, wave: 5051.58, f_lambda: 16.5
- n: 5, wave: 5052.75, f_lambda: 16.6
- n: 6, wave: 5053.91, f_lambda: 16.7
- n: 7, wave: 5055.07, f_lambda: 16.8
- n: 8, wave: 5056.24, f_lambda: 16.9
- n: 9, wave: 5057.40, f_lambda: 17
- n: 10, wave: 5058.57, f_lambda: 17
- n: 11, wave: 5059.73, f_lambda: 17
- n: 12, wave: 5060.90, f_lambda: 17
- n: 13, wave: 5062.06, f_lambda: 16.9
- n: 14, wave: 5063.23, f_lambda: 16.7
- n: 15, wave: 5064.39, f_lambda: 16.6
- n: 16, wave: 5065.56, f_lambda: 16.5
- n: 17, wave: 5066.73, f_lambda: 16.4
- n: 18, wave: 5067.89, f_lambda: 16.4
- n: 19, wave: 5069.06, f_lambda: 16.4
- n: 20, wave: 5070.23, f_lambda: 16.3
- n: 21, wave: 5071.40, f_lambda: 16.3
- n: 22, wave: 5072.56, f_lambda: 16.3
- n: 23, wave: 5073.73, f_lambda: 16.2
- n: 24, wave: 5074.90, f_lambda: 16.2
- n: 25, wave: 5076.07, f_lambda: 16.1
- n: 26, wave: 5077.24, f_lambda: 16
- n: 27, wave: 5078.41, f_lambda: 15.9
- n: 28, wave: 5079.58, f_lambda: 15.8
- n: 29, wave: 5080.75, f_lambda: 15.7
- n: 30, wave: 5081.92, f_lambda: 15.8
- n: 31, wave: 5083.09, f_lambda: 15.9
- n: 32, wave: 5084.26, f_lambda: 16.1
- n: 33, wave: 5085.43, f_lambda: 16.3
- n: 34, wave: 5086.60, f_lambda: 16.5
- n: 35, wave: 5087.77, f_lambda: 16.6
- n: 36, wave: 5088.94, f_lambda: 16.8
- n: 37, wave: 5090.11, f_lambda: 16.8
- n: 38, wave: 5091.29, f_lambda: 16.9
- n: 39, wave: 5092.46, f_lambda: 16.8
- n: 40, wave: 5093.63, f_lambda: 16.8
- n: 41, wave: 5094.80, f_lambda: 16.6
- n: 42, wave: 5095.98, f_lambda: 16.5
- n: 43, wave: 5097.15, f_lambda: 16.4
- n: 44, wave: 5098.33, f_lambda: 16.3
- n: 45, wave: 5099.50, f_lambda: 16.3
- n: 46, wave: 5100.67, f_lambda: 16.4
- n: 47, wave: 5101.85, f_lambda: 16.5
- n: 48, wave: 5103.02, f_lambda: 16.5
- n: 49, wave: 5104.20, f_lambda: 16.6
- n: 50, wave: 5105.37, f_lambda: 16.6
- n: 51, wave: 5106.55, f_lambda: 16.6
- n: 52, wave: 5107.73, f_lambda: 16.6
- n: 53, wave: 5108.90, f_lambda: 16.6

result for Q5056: 16.9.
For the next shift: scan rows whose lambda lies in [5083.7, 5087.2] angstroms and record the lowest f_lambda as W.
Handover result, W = 16.1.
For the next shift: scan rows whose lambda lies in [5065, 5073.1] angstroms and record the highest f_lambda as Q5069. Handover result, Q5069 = 16.5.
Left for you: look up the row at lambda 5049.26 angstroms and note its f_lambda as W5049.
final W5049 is 16.5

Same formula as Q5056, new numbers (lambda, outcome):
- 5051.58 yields 16.5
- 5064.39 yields 16.6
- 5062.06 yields 16.9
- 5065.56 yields 16.5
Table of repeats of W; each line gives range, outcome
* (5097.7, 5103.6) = 16.3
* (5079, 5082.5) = 15.7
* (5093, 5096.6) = 16.5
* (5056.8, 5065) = 16.6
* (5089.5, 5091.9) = 16.8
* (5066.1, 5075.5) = 16.2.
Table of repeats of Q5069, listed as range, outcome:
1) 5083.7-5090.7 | 16.8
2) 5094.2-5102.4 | 16.6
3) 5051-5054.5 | 16.7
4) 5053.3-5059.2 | 17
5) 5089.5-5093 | 16.9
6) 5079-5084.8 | 16.1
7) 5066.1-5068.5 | 16.4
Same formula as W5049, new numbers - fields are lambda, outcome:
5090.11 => 16.8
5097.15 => 16.4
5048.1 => 16.6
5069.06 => 16.4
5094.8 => 16.6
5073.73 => 16.2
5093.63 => 16.8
